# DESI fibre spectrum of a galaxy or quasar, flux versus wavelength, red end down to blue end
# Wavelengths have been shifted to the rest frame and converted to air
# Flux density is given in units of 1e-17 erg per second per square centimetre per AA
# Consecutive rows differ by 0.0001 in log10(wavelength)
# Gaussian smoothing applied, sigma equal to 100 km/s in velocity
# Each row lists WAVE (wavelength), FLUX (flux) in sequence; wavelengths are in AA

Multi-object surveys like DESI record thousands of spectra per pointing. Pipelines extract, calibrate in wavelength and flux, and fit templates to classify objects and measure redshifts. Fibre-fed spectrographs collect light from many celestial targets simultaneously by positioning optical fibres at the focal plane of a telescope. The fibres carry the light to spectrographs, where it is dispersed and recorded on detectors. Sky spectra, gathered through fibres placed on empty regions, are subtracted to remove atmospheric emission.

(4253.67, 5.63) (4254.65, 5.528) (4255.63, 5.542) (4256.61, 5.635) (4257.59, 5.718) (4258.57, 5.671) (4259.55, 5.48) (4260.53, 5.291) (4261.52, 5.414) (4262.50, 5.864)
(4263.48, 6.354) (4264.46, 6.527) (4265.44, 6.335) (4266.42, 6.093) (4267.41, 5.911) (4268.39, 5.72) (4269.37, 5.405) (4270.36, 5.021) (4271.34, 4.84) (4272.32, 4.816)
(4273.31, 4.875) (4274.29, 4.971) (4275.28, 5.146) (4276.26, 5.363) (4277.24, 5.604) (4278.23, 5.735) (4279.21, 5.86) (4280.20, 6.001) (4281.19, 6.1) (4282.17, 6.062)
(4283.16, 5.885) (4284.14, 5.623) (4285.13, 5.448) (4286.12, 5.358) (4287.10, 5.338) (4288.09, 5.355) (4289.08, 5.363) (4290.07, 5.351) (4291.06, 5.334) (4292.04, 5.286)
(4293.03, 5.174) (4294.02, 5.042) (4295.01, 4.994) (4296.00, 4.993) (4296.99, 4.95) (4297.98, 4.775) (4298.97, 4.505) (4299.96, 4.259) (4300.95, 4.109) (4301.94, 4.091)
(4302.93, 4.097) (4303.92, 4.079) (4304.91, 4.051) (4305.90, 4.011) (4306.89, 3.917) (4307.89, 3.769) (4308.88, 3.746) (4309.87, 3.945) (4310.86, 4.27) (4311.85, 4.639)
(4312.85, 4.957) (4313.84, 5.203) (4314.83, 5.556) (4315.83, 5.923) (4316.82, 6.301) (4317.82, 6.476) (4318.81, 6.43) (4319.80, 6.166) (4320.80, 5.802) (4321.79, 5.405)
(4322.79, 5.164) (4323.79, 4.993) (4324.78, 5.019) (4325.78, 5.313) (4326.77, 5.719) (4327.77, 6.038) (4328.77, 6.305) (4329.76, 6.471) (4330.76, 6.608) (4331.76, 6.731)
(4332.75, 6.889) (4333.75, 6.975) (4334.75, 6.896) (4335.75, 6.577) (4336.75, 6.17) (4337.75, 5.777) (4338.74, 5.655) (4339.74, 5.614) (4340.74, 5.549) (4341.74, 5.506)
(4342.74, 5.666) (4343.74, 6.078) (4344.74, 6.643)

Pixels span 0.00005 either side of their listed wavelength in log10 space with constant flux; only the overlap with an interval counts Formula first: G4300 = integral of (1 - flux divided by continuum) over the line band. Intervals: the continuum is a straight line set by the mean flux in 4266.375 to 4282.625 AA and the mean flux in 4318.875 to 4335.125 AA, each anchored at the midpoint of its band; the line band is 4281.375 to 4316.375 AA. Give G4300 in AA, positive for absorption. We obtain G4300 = 5.3 AA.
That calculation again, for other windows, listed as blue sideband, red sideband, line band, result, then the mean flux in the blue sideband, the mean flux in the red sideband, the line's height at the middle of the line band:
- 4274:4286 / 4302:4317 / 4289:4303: 0.6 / 5.65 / 4.52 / 5.04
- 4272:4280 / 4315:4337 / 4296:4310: 3.8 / 5.33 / 6.1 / 5.74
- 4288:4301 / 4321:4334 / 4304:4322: 1.8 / 4.98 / 5.95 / 5.52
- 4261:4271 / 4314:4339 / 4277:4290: 0.5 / 5.84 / 6.05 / 5.9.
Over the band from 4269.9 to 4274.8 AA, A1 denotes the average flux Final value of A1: 4.9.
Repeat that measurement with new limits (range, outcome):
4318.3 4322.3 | 5.96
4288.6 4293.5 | 5.3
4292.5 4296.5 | 5.05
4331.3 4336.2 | 6.82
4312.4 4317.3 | 5.6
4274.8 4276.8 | 5.29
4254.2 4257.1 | 5.57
